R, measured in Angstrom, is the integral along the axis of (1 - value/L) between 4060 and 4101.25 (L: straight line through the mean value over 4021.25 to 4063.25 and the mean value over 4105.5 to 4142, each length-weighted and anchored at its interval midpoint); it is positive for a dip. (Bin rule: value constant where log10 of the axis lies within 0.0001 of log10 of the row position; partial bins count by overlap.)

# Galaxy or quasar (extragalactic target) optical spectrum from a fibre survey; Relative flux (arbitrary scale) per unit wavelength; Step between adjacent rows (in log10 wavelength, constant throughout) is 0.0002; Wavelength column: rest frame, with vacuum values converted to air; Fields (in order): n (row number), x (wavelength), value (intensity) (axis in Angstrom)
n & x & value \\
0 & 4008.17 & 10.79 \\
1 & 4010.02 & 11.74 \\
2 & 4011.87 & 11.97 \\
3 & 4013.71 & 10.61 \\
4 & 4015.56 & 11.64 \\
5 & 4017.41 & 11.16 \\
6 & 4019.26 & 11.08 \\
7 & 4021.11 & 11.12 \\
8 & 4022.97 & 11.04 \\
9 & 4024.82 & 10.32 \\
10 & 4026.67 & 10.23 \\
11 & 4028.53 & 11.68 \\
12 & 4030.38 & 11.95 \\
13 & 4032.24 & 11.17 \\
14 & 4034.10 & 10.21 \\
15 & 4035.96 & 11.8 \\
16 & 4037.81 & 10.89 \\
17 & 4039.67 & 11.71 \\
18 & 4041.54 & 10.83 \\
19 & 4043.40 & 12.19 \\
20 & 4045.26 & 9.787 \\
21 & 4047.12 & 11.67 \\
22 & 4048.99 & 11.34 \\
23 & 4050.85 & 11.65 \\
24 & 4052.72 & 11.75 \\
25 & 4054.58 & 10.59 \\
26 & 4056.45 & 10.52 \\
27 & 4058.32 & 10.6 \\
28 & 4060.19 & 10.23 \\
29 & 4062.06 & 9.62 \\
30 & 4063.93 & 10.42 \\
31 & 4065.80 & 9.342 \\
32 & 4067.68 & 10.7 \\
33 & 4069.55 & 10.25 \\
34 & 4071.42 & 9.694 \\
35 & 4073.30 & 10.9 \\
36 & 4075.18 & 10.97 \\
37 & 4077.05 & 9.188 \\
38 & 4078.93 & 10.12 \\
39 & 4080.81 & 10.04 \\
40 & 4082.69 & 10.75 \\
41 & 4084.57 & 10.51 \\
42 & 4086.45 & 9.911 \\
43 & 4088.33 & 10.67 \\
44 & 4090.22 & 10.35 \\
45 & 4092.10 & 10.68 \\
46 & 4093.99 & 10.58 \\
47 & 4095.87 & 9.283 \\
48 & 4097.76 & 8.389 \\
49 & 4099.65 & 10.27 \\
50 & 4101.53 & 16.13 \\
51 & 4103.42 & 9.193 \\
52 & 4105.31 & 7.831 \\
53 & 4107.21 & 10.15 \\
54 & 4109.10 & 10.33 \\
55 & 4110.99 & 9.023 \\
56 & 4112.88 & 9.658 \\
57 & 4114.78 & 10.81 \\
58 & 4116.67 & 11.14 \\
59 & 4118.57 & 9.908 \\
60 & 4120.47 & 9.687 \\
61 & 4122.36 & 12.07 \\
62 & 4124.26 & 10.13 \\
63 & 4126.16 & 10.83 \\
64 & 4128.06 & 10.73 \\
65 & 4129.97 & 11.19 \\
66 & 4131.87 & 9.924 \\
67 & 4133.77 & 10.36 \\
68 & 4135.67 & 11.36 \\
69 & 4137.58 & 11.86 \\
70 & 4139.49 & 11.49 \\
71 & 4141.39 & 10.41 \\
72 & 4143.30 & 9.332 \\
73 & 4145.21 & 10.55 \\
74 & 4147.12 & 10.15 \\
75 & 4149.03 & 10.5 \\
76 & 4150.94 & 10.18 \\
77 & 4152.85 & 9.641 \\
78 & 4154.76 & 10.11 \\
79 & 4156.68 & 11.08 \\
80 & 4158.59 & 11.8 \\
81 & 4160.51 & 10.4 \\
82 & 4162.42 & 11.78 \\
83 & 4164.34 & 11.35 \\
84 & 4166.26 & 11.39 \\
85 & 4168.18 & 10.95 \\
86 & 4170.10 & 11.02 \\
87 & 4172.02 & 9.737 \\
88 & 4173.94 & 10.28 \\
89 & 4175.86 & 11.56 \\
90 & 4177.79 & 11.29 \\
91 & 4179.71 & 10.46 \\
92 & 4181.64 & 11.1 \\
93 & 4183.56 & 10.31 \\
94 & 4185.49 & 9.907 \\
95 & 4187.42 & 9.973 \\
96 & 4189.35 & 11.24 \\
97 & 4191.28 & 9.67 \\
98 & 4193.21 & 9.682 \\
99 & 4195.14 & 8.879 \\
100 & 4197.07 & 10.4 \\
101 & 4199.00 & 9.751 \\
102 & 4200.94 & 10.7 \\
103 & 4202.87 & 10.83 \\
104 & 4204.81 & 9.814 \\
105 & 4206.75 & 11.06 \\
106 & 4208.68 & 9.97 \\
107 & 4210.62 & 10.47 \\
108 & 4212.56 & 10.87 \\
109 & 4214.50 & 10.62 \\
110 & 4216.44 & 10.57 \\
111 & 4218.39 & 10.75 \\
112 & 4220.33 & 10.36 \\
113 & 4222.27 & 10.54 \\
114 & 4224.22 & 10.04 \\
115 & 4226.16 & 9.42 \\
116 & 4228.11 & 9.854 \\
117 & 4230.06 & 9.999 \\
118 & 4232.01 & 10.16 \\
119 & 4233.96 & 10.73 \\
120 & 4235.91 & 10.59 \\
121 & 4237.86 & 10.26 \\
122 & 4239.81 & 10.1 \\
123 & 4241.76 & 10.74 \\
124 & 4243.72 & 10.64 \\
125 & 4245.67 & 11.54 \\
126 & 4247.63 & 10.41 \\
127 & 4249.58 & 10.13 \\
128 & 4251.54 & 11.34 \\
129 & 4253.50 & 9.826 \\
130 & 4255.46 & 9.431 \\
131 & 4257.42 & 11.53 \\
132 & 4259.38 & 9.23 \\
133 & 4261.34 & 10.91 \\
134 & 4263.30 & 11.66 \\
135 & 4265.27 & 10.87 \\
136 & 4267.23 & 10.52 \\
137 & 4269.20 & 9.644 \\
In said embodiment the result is 2.1 Angstrom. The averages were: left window 11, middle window 10.2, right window 10.5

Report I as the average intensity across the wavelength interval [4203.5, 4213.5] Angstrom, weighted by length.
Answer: 10.4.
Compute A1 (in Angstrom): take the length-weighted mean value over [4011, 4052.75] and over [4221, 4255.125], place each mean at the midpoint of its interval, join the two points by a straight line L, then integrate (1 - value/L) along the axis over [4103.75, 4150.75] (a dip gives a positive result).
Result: 1.9 Angstrom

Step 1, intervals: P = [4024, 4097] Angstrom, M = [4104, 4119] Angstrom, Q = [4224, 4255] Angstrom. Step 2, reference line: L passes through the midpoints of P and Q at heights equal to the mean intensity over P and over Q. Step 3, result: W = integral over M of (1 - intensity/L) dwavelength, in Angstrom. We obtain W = 1.0 Angstrom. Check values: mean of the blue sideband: 10.6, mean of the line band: 9.84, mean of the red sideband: 10.4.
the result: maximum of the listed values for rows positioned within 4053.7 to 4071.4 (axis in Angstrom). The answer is 10.7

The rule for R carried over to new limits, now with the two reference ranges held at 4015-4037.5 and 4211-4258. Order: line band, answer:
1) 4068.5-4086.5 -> 1.13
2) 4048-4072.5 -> 1.06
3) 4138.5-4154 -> 0.62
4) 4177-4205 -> 0.78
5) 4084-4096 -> 0.61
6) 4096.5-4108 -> 0.59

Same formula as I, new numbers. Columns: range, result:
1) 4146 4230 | 10.5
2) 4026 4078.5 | 10.8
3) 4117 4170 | 10.7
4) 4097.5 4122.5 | 10.3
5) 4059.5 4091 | 10.2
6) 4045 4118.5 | 10.4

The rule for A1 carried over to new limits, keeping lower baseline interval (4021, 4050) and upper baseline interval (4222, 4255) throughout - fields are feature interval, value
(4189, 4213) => 0.63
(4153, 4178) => -0.70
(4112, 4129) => 0.38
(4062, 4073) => 0.91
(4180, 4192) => 0.19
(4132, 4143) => -0.17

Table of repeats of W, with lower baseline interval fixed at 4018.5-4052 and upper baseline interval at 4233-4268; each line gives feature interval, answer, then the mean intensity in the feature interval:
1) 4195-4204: 0.4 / 10.2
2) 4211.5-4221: 0.0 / 10.6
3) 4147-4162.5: 0.4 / 10.6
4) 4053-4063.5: 0.6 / 10.4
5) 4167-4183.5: 0.0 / 10.8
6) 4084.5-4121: 2.5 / 10.2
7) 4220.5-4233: 0.7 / 10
